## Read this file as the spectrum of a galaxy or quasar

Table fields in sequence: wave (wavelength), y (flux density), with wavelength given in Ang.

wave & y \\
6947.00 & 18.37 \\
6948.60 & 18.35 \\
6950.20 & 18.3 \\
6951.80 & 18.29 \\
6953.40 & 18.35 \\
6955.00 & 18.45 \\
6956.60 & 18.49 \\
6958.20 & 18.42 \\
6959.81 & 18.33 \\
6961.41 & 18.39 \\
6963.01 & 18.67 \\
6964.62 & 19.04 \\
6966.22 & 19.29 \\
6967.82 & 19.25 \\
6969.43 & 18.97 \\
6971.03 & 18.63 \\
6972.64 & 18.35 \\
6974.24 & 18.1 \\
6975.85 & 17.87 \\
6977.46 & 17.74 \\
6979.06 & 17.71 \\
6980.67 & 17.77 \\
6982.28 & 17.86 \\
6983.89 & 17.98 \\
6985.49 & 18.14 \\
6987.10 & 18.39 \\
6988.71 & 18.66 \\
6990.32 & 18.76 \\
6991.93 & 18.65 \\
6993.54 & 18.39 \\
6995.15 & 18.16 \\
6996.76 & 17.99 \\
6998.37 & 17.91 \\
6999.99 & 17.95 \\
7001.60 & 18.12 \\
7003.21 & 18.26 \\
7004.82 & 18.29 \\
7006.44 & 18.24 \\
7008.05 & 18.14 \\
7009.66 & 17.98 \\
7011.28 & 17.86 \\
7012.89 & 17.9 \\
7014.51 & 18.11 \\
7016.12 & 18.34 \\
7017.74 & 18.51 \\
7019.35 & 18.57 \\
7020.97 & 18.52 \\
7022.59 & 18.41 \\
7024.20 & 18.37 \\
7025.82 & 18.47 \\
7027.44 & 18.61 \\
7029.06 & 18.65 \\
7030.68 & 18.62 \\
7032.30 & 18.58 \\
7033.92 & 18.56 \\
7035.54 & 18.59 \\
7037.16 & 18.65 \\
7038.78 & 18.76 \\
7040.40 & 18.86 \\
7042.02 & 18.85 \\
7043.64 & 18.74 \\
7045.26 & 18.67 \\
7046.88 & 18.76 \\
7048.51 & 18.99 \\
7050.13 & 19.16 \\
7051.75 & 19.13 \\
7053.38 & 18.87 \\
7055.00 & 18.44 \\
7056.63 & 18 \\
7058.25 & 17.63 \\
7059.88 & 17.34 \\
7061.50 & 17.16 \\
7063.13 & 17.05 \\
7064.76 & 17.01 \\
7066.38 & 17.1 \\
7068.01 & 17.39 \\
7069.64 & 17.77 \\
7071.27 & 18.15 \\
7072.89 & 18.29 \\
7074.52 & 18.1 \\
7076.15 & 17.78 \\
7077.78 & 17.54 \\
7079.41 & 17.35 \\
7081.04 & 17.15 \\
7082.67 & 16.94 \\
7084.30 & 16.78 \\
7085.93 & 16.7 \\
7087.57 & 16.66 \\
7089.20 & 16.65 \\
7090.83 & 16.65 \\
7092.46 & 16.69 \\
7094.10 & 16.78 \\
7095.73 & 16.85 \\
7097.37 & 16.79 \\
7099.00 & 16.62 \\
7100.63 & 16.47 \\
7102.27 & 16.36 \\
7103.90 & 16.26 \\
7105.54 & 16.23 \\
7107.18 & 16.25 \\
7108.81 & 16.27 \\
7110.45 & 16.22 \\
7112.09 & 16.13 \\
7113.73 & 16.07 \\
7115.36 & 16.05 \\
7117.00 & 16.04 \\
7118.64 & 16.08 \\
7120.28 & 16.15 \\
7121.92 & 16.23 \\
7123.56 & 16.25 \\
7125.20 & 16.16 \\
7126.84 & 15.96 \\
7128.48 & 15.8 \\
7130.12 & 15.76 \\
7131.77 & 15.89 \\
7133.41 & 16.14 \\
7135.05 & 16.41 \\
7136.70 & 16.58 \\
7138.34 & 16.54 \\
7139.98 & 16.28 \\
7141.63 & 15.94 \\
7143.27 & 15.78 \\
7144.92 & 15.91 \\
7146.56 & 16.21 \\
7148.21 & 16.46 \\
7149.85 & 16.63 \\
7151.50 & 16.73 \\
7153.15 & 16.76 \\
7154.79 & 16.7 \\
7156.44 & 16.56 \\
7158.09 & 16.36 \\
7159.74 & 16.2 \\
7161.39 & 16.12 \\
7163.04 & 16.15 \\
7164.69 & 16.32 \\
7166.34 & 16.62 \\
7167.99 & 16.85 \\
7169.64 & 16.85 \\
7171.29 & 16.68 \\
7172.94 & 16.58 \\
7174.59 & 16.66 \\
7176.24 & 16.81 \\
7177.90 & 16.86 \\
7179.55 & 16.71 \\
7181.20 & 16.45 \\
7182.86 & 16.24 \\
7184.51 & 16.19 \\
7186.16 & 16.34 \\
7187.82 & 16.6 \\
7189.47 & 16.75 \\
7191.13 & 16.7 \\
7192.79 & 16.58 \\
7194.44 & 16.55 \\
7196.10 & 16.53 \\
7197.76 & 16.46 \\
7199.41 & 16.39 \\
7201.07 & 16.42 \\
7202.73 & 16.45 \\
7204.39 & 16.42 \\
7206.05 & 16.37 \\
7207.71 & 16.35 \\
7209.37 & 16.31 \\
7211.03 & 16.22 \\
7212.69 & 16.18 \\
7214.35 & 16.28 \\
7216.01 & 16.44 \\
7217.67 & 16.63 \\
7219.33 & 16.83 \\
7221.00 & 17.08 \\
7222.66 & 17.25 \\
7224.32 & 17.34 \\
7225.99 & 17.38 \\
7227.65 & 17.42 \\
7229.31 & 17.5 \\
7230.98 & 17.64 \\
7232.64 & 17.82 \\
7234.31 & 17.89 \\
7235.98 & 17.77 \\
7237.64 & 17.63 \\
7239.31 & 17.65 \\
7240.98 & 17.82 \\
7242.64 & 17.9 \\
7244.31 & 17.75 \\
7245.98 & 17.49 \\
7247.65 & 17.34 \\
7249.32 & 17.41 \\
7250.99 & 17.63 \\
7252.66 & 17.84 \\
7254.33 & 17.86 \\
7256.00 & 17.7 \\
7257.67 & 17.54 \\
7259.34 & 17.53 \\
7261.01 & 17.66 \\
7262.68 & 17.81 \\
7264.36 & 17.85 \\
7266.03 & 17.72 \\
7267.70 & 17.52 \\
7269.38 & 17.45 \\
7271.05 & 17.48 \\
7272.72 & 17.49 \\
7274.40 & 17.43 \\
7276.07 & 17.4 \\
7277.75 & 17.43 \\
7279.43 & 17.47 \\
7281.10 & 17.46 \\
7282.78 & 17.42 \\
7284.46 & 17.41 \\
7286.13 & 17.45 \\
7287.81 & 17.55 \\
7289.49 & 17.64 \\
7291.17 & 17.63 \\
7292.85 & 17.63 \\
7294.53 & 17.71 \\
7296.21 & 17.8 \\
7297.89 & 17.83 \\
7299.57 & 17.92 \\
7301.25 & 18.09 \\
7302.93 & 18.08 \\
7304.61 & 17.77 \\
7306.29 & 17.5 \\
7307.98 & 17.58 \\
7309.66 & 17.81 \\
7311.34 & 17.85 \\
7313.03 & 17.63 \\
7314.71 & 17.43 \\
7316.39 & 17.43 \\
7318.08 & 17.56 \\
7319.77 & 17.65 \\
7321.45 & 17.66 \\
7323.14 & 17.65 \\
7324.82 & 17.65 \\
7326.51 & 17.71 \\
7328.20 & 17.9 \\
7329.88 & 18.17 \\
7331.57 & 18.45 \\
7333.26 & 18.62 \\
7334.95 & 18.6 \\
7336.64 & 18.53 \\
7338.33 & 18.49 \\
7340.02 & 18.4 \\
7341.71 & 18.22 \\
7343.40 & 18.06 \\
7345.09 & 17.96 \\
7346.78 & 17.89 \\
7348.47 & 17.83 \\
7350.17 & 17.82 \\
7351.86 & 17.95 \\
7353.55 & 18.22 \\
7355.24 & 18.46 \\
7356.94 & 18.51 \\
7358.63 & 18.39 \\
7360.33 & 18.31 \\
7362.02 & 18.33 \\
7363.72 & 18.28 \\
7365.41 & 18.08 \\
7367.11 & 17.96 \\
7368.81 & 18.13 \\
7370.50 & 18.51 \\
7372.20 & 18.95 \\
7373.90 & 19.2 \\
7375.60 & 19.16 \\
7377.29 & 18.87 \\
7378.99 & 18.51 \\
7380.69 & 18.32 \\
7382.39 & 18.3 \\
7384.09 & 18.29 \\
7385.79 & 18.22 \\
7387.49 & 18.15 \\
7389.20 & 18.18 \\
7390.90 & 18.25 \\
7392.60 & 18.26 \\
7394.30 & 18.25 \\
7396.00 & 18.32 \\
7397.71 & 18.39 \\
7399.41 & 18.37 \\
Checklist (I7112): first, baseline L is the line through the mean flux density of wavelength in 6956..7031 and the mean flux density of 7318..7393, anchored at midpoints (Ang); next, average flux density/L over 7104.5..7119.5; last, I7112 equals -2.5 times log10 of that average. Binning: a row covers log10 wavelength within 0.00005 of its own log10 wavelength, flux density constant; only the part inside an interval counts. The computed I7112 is 0.14 mag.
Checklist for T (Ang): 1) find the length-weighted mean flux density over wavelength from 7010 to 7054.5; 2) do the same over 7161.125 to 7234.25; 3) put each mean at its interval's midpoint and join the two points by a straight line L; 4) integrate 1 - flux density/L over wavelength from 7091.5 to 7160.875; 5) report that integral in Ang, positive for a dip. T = 4.8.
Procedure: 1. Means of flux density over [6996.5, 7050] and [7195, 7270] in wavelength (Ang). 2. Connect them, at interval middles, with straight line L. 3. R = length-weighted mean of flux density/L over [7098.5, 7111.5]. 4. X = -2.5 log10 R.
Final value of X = 0.10 mag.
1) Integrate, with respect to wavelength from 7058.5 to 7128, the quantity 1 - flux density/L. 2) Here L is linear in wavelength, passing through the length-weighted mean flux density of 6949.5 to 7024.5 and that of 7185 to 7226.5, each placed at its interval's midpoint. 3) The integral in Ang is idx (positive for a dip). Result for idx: 2.8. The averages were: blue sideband 18.3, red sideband 16.6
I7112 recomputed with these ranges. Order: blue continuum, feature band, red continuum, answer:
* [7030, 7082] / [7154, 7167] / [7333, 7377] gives 0.117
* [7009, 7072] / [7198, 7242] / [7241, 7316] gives 0.051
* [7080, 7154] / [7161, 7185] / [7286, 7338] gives 0.015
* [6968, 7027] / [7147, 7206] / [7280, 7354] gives 0.094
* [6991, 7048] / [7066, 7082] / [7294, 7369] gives 0.040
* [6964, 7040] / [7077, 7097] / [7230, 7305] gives 0.077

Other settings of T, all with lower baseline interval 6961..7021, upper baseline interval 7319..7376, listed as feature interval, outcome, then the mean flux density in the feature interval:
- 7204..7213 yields 1.0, 16.3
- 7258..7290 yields 1.2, 17.5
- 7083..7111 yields 2.6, 16.6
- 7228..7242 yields 0.4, 17.7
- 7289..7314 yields 0.6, 17.8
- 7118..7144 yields 3.1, 16.1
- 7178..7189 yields 1.1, 16.5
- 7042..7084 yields 0.8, 17.9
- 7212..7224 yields 1.0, 16.7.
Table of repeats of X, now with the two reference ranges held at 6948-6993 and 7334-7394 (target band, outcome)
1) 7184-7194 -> 0.11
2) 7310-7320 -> 0.05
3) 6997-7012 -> 0.02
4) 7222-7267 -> 0.04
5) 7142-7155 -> 0.12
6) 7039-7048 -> -0.02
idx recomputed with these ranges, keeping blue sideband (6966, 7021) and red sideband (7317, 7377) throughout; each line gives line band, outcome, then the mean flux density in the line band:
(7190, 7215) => 2.5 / 16.4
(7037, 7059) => -0.5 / 18.7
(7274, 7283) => 0.4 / 17.4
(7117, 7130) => 1.5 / 16.1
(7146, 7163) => 1.7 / 16.5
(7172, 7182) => 0.9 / 16.7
